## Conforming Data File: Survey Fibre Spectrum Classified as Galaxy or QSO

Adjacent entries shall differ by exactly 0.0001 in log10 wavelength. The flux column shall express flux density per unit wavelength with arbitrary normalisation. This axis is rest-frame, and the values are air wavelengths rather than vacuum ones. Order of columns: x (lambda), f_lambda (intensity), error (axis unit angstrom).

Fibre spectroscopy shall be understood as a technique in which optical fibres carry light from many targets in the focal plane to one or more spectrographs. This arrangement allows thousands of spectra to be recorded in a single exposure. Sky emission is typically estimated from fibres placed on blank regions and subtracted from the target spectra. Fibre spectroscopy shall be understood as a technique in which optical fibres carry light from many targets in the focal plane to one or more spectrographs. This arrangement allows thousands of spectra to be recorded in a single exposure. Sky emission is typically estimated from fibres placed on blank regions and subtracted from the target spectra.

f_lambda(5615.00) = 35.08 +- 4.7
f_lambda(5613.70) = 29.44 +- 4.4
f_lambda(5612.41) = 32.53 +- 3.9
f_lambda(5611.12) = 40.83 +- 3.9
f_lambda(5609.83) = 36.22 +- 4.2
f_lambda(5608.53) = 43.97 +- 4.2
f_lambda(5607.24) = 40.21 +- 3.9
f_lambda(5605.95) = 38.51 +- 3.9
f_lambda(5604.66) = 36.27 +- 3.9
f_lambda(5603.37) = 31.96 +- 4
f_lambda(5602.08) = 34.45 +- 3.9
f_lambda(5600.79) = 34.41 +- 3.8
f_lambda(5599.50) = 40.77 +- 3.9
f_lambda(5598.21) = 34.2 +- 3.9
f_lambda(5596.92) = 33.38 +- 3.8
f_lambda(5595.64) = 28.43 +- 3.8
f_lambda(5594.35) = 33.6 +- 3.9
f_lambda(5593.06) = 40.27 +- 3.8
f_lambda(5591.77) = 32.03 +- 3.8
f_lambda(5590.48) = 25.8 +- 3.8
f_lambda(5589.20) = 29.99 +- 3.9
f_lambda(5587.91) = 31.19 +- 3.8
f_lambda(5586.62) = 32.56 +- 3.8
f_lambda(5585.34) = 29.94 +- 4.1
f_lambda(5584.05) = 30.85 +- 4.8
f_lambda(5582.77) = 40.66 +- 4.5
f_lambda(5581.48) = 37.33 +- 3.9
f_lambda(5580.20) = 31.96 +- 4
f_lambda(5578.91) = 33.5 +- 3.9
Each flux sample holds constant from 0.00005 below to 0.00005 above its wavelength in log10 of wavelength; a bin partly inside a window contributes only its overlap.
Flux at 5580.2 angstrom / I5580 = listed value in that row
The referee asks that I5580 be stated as 31.96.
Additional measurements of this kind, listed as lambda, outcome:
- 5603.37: 31.96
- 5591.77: 32.03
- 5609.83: 36.22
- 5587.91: 31.19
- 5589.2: 29.99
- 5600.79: 34.41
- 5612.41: 32.53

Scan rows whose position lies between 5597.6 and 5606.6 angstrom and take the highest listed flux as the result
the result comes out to 40.77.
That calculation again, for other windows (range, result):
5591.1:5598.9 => 40.27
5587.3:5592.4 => 32.03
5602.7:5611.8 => 43.97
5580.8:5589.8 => 40.66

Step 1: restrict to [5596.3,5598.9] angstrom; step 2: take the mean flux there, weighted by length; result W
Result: 33.9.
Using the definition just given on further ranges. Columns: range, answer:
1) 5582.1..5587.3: 33.5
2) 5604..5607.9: 38.4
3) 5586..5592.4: 30.3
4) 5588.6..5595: 32.3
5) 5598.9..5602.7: 36.5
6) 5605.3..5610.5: 39.7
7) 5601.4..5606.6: 35.3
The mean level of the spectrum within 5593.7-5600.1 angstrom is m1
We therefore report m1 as 34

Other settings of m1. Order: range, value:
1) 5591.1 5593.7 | 36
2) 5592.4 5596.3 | 34.1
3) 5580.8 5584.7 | 36.2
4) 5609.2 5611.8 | 38.5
